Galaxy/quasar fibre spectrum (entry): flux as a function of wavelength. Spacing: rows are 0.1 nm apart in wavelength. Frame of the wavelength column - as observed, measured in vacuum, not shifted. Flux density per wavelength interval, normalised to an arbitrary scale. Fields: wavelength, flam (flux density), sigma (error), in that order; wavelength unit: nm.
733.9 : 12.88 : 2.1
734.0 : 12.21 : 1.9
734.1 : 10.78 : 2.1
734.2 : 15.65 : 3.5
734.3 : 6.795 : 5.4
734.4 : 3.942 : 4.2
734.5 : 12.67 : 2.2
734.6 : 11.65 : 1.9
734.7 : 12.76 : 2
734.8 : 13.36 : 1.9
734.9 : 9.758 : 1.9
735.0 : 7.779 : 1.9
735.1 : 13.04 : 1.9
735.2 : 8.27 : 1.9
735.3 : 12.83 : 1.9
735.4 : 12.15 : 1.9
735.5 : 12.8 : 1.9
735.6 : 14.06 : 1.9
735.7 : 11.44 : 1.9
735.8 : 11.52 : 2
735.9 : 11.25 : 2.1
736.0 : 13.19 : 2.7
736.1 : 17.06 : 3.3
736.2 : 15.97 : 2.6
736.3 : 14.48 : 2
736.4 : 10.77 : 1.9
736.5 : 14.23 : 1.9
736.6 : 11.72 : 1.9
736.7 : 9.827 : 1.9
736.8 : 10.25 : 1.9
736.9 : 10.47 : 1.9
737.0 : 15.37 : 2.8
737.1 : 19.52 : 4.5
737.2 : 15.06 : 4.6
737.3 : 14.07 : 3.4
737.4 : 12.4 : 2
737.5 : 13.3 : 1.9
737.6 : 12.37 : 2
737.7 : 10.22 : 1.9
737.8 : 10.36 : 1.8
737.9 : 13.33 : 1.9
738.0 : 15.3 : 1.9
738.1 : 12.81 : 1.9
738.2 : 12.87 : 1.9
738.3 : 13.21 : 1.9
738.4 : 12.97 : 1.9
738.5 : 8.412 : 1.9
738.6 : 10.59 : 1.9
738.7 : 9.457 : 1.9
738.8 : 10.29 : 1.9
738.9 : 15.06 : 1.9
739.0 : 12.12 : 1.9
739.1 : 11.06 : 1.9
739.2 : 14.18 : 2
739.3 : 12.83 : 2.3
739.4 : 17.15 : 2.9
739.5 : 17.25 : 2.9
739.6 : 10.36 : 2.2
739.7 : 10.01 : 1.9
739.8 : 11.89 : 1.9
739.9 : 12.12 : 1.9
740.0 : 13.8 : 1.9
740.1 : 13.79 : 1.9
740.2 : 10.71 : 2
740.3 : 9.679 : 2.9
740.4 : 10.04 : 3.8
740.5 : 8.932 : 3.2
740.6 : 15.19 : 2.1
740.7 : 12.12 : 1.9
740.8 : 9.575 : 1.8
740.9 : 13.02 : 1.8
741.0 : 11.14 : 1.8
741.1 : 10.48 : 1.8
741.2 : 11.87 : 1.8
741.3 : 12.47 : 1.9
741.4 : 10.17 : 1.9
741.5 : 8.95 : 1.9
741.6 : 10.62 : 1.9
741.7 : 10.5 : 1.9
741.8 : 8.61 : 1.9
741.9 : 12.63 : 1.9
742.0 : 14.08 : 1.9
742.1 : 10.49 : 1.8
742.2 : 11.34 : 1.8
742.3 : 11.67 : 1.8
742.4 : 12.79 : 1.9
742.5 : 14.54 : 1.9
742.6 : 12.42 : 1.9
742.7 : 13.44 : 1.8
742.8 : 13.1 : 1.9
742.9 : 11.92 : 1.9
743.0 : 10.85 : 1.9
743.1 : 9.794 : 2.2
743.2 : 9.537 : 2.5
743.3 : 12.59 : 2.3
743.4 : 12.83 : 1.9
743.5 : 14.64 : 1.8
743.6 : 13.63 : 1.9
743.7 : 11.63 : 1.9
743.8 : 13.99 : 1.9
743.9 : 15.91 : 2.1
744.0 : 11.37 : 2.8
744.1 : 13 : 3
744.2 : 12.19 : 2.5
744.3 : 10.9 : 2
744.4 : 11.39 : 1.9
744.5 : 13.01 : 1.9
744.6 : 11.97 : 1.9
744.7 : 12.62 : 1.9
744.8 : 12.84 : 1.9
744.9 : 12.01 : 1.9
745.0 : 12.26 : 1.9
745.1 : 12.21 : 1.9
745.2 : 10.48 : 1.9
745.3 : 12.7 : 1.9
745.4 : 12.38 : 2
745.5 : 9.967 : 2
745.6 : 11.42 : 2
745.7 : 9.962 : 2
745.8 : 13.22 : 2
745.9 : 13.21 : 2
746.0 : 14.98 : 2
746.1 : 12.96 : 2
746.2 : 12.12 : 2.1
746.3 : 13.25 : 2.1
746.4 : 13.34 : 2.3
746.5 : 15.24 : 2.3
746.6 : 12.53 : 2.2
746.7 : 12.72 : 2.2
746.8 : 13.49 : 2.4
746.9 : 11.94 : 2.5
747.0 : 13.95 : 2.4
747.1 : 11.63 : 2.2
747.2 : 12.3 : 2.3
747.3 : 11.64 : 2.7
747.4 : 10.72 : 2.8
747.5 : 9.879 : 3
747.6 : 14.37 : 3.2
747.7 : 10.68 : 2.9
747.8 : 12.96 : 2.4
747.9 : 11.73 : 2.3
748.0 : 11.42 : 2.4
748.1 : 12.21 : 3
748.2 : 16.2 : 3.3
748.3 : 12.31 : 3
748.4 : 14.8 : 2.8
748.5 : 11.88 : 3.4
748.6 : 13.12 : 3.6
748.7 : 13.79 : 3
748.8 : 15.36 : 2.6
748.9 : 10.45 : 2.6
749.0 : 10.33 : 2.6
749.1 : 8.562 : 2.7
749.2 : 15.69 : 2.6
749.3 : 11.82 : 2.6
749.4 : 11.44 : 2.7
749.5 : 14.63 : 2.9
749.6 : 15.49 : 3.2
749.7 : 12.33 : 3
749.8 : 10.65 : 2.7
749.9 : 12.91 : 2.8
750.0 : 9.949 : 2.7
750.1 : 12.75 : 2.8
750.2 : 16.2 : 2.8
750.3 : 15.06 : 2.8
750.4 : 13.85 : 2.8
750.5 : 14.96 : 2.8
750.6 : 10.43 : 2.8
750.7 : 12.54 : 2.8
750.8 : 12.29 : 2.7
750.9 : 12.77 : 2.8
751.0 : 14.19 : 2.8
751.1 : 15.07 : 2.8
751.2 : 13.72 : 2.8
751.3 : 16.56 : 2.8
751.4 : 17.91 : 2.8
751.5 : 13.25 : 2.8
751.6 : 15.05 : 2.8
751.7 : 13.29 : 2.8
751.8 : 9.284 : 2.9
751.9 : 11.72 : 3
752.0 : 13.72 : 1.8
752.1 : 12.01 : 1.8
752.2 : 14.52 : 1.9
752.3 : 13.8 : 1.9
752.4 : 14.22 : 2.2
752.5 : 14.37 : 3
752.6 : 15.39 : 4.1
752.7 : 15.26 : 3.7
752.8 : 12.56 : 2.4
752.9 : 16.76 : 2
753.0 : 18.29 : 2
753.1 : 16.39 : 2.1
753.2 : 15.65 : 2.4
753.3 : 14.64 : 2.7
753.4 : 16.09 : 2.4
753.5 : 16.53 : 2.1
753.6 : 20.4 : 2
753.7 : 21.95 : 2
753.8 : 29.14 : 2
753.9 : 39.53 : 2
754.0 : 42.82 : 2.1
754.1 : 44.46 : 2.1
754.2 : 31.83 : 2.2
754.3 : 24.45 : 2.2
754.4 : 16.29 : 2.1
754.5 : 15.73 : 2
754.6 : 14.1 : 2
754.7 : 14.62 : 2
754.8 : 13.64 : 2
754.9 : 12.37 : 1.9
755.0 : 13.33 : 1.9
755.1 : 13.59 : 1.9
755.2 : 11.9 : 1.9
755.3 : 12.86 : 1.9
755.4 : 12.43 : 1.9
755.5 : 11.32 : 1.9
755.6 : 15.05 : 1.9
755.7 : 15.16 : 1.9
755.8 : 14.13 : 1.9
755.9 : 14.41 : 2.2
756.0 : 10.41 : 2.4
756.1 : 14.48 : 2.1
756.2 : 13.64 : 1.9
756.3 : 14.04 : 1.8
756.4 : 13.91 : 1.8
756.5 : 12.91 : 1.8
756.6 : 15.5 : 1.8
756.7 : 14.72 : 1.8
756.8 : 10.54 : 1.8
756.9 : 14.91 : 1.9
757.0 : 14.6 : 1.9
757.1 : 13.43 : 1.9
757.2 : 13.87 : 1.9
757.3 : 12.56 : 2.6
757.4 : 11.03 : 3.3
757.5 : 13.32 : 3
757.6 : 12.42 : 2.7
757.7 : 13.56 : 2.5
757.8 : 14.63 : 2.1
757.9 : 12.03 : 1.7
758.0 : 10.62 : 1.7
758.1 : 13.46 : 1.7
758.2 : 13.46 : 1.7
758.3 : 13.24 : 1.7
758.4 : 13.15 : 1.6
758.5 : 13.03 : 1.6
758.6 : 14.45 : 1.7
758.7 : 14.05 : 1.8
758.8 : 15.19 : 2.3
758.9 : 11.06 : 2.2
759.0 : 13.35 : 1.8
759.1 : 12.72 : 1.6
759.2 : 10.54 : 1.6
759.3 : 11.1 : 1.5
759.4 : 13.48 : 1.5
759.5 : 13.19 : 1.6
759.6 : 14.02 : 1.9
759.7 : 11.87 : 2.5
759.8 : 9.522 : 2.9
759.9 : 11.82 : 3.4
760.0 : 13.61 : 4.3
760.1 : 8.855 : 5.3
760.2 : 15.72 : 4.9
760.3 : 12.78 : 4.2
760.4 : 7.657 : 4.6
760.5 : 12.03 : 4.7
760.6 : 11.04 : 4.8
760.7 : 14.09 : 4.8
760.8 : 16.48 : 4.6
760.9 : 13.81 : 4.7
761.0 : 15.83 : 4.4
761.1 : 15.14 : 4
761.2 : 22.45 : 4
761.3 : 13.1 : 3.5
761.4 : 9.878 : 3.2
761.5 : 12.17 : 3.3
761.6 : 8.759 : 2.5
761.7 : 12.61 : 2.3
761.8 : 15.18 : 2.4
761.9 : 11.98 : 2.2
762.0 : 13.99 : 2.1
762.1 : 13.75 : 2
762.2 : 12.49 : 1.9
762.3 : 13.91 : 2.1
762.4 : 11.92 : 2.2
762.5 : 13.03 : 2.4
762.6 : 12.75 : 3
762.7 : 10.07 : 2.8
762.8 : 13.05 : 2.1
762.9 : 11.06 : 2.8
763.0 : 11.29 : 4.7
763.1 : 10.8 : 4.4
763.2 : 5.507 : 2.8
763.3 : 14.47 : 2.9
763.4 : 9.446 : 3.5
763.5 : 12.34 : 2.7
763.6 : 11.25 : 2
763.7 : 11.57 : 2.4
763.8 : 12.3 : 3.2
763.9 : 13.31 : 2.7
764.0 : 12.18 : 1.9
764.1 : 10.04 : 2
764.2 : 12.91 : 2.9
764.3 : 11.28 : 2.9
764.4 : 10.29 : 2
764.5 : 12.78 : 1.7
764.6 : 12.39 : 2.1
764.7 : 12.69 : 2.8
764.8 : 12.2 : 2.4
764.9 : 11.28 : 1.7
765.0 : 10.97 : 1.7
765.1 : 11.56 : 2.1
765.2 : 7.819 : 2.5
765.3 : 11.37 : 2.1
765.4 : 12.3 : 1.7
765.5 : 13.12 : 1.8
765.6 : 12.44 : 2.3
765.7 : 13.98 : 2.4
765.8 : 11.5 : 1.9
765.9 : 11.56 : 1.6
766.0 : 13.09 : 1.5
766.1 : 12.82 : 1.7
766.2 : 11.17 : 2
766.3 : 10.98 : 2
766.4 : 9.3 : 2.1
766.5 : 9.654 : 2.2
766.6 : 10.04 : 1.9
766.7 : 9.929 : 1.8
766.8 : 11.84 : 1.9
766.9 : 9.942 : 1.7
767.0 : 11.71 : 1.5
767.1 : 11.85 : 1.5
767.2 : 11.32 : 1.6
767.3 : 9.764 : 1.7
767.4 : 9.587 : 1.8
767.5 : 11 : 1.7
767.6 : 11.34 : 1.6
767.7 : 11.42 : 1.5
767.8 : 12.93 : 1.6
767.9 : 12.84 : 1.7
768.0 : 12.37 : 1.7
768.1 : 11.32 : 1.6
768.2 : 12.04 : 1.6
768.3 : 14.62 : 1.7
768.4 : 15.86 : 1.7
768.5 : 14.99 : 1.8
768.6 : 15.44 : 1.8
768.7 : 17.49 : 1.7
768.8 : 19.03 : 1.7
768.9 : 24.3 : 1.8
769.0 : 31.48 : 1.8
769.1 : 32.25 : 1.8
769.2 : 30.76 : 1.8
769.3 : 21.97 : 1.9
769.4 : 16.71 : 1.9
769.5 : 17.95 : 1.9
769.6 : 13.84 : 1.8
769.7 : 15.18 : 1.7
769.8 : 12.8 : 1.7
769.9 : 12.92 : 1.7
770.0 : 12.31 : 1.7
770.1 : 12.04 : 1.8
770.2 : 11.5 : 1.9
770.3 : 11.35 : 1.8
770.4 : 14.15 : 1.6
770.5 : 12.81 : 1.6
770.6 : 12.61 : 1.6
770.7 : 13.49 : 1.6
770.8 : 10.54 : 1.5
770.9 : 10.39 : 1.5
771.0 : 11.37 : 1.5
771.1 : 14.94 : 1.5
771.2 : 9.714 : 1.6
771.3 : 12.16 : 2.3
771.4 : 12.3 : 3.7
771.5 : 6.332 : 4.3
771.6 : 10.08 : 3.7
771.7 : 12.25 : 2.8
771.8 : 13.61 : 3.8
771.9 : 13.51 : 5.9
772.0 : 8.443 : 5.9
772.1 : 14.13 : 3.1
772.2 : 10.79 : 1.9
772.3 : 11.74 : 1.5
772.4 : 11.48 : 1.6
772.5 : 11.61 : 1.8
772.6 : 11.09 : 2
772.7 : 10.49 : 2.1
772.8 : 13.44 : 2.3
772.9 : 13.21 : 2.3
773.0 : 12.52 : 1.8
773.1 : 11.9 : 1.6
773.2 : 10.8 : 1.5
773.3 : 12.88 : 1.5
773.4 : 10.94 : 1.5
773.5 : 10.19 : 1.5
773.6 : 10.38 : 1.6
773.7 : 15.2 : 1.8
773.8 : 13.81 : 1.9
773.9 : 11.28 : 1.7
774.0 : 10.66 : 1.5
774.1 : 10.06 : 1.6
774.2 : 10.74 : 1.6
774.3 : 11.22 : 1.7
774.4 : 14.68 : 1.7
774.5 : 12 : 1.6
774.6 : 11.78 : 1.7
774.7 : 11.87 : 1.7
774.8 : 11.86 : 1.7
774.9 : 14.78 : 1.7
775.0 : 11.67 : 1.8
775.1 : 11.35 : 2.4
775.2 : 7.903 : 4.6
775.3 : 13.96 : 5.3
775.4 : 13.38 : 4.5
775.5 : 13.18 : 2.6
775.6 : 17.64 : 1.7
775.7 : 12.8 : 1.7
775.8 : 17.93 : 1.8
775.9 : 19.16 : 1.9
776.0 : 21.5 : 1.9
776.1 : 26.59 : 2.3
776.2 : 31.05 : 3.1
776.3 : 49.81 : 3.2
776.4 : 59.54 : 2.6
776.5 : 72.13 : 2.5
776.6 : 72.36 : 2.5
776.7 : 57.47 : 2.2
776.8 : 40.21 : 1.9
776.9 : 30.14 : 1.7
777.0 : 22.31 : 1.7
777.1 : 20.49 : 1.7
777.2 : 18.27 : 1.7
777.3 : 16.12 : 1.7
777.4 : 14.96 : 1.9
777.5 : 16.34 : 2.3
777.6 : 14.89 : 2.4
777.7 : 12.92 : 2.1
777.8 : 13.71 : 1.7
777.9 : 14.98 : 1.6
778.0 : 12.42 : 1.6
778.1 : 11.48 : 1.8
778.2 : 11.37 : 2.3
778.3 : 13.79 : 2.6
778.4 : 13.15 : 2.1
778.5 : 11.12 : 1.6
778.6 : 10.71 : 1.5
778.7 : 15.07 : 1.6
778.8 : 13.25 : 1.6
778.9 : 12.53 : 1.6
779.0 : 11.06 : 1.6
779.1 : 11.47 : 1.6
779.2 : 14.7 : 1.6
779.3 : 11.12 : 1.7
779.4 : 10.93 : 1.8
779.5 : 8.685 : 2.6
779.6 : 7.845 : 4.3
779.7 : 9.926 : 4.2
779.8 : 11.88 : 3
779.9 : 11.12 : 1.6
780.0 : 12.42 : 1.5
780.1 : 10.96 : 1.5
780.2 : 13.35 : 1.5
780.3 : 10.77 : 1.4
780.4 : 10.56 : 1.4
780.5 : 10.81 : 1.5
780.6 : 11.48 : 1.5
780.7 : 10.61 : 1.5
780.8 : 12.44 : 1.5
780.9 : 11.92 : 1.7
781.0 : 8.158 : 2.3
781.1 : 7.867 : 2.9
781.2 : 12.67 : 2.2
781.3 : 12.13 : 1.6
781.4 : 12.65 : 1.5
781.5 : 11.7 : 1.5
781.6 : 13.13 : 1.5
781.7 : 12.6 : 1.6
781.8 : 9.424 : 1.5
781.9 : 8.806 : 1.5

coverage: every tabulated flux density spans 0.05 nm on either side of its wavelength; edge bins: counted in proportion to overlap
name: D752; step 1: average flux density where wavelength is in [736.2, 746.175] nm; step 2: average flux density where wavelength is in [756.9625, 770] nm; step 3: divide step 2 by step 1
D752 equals 1.07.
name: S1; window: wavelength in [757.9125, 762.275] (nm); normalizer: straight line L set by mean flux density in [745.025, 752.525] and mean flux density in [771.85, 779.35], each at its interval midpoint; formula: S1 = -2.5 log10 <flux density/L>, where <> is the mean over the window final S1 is 0.15 mag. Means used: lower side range 12.9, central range 12.9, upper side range 17.4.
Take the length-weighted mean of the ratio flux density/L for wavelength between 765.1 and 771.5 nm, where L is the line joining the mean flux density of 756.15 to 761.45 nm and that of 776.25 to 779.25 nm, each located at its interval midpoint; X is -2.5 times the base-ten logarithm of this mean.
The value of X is 0.33 mag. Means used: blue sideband 13.2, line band 13.6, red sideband 23.6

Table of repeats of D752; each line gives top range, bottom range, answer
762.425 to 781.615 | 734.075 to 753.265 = 1.15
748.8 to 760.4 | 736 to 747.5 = 1.19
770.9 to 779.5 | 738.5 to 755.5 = 1.22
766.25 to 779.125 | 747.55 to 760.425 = 1.10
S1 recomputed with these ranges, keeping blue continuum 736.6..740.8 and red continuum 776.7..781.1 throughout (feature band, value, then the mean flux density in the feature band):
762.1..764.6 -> 0.154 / 11.7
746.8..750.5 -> 0.015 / 12.7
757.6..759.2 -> 0.016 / 13.1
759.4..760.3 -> 0.079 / 12.4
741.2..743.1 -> 0.082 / 11.7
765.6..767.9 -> 0.209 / 11.3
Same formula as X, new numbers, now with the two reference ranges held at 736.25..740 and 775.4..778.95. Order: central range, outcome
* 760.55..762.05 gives 0.358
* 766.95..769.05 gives 0.413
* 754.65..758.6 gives 0.318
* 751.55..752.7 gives 0.225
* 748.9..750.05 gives 0.293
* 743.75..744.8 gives 0.139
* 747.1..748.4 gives 0.243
